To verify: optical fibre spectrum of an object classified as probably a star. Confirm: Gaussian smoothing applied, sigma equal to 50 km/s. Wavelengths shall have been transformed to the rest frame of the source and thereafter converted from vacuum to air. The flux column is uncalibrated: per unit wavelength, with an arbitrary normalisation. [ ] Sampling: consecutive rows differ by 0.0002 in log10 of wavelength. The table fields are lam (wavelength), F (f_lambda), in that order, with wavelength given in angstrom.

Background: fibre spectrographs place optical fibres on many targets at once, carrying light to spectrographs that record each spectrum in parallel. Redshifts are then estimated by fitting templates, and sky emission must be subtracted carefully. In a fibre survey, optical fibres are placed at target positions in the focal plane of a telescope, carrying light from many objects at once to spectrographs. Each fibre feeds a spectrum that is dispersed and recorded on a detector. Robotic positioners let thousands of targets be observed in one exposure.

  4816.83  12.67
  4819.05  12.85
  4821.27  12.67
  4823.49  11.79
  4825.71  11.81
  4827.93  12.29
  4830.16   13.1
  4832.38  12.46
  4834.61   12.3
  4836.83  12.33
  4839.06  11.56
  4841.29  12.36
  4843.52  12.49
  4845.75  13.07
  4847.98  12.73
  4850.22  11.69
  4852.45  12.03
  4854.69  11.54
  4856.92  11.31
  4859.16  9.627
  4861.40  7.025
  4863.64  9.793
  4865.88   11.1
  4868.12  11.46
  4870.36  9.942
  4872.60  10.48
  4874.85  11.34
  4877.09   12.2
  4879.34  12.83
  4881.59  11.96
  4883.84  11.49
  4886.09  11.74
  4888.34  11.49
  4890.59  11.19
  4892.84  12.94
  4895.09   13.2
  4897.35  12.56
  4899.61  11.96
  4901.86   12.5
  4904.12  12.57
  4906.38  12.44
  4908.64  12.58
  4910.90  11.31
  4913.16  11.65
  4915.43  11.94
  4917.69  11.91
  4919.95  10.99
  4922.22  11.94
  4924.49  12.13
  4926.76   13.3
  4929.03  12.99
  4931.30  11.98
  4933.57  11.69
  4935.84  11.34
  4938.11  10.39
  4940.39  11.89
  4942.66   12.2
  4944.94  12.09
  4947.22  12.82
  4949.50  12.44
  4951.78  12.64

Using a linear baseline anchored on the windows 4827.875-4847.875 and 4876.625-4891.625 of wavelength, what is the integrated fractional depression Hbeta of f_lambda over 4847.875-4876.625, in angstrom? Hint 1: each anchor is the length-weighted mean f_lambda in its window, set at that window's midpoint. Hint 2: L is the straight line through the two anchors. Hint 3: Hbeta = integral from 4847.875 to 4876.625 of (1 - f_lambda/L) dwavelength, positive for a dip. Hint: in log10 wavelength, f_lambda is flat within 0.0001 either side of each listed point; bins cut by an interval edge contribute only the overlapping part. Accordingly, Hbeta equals 3.3 angstrom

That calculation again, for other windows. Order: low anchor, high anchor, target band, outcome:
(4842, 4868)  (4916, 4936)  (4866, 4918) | -1.13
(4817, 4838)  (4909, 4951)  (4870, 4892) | 1.15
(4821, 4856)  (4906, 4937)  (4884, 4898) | -0.04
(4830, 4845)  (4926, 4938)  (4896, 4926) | 0.18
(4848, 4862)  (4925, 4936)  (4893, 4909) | -1.12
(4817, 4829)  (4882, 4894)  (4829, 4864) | 1.47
